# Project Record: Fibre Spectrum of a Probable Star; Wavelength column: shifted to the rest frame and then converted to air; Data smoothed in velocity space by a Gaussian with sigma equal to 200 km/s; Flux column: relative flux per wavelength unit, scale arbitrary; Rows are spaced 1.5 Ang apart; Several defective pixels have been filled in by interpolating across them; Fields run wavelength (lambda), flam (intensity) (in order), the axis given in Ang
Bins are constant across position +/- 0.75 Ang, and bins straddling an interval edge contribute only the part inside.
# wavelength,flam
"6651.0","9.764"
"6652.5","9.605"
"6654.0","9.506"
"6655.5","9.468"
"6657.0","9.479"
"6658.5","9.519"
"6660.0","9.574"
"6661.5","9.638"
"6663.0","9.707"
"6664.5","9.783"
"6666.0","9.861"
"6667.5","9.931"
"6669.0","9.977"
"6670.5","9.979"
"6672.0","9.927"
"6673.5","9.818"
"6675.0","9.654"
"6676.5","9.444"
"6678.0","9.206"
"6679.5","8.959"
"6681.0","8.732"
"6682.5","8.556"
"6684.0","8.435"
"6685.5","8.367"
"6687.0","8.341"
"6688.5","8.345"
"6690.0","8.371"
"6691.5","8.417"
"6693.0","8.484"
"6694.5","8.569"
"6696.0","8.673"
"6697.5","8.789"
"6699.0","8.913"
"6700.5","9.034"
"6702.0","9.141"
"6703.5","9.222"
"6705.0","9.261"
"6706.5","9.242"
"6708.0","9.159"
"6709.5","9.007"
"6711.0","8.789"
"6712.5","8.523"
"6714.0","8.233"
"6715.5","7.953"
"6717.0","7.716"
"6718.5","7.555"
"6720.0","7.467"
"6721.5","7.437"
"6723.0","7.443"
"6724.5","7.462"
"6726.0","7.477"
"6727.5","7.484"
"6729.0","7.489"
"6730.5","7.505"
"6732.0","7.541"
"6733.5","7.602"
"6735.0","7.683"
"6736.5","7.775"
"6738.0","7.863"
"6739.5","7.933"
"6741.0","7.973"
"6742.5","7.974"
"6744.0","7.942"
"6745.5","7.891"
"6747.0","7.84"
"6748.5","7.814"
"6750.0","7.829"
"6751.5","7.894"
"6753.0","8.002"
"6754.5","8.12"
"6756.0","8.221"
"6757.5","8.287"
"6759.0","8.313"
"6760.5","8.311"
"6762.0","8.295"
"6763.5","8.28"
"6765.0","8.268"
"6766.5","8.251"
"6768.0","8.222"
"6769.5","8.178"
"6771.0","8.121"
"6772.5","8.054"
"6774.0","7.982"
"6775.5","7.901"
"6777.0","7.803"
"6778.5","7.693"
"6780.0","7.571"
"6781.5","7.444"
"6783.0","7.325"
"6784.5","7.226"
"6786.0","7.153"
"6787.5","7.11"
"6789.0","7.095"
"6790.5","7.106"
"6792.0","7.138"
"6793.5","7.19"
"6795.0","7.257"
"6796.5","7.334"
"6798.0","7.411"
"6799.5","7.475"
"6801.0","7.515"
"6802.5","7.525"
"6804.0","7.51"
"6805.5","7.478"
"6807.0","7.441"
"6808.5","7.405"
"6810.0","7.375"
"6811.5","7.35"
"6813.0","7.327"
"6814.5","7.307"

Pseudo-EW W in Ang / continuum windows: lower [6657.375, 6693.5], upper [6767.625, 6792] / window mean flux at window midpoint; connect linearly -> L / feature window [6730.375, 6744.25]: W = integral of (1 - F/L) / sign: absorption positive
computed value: 0.8 Ang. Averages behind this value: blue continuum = 9.22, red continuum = 7.6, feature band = 7.79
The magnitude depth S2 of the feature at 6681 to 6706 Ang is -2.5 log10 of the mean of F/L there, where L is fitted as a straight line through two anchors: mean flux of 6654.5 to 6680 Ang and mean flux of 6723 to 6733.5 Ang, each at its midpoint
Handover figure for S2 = 0.00 mag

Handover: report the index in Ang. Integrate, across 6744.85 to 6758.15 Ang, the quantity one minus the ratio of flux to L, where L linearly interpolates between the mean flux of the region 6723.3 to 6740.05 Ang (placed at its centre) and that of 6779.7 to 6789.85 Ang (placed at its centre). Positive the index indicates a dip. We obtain -0.9 Ang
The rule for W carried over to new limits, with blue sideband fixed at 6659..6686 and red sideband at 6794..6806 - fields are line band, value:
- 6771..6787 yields 0.3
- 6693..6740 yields 3.0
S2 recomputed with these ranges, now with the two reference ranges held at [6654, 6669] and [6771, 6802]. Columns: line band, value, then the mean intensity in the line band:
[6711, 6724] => 0.11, 7.84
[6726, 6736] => 0.12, 7.55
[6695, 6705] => 0.00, 8.97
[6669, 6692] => 0.04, 9.01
